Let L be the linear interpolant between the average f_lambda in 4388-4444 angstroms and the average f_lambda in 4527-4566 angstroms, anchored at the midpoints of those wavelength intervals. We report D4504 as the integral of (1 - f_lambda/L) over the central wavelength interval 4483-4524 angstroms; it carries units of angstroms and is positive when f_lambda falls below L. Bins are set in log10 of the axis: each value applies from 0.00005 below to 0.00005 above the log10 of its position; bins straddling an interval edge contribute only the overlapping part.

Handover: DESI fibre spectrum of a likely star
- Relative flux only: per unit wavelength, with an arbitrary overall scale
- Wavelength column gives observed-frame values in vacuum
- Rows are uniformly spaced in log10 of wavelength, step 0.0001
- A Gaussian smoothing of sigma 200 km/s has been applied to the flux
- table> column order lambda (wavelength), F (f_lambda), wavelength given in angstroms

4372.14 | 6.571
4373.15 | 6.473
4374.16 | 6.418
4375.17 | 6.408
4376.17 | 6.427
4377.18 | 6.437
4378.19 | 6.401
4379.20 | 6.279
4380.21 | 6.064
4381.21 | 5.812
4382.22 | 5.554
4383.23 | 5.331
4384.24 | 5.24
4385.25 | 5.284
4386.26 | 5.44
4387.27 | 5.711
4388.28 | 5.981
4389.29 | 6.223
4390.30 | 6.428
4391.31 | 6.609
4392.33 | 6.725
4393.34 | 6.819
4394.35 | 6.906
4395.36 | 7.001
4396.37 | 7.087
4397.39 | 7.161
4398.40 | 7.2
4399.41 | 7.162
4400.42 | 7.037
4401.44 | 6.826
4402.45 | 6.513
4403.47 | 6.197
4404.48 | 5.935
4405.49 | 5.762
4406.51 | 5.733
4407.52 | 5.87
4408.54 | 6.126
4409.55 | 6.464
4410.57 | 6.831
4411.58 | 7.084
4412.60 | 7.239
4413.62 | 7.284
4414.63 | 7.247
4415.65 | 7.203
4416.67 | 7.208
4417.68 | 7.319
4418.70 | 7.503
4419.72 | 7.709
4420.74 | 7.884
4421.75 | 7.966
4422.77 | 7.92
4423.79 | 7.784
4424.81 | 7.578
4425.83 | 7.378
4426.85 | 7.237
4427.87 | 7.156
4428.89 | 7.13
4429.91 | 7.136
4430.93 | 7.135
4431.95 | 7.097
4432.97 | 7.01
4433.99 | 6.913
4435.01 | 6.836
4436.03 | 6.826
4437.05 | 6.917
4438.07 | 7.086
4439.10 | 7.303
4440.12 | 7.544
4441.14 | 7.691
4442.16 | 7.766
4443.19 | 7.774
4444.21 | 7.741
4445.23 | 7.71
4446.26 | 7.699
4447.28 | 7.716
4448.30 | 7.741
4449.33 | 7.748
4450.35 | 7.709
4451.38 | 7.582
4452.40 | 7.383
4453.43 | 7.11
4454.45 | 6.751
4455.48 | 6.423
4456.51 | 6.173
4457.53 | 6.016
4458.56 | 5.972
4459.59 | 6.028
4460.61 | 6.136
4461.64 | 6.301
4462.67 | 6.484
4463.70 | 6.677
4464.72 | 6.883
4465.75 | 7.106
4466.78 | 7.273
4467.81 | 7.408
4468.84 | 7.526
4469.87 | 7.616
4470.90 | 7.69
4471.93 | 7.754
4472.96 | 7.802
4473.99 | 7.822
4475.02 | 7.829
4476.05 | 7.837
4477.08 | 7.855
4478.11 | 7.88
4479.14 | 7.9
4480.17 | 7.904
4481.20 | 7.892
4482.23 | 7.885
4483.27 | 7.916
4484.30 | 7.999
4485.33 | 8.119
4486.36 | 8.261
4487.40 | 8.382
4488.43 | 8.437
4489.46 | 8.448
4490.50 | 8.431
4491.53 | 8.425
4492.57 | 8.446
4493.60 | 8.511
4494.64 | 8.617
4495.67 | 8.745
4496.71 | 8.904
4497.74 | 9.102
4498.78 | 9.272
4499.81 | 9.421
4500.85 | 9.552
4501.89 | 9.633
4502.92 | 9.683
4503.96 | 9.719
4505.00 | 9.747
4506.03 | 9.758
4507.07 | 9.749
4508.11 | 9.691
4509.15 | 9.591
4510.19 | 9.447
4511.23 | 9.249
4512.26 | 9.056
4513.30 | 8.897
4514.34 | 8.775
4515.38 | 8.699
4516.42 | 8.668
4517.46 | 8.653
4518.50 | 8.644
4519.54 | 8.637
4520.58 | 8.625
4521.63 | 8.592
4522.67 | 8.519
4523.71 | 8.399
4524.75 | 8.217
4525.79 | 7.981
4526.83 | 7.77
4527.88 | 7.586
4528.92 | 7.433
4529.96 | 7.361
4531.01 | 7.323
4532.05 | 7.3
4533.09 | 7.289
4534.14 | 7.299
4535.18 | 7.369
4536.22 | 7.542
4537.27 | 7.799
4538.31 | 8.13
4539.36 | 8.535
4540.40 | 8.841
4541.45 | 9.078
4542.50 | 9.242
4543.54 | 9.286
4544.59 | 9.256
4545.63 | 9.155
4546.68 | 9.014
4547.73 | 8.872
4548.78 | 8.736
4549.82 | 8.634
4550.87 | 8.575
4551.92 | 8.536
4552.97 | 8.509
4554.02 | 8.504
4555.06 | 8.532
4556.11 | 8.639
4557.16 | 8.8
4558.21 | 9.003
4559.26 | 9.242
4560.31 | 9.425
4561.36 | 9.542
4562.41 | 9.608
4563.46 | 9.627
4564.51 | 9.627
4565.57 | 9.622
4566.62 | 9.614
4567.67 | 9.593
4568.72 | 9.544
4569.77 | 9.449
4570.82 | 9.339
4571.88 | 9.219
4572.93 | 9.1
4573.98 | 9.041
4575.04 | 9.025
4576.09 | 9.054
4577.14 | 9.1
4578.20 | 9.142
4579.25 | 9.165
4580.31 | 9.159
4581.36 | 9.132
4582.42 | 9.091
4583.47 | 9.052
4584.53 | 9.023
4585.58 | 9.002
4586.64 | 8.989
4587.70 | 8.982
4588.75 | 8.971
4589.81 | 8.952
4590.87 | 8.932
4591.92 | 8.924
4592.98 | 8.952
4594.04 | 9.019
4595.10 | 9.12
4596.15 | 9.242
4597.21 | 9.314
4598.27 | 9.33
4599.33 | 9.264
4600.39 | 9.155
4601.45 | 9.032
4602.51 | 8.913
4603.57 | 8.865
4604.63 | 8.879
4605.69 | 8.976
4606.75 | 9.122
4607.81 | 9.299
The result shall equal -4.3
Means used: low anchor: 7.02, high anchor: 8.55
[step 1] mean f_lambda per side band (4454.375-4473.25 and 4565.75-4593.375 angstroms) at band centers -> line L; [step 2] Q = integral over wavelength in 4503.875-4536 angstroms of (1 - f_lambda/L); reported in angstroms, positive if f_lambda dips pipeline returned -2.3 angstroms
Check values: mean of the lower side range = 6.83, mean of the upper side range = 9.14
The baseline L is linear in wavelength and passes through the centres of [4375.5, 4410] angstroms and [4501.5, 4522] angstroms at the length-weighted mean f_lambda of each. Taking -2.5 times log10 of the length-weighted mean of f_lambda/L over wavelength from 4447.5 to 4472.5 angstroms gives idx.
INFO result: 0.14 mag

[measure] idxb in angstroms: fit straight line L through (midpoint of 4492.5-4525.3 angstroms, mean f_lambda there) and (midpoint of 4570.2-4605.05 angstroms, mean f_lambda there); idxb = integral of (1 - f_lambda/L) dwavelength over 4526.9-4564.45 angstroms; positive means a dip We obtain 2.3 angstroms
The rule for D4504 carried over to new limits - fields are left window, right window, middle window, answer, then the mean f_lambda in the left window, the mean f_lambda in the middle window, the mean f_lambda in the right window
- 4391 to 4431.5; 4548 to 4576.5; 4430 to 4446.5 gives 0.2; 7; 7.31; 9.12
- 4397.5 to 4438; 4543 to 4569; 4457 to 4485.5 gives 1.8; 7.01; 7.33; 9.1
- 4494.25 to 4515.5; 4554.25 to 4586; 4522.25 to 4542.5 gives 3.0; 9.32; 7.91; 9.21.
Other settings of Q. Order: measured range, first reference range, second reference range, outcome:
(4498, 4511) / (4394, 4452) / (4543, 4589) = -2.1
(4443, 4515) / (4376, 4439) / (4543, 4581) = -1.7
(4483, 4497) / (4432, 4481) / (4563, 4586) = -1.0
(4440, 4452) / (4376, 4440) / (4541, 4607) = -0.7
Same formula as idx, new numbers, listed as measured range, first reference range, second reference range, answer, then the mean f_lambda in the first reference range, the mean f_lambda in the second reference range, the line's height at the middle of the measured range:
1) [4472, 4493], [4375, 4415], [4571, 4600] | -0.06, 6.39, 9.09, 7.63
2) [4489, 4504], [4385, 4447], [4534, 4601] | -0.12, 6.98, 8.99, 8.05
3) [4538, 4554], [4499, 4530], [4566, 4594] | 0.02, 8.89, 9.14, 9.01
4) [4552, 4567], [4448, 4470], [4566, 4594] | -0.05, 6.89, 9.14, 8.76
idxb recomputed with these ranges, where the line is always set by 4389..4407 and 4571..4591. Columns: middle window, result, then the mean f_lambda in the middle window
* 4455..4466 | 1.62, 6.36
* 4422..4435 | -0.46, 7.28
